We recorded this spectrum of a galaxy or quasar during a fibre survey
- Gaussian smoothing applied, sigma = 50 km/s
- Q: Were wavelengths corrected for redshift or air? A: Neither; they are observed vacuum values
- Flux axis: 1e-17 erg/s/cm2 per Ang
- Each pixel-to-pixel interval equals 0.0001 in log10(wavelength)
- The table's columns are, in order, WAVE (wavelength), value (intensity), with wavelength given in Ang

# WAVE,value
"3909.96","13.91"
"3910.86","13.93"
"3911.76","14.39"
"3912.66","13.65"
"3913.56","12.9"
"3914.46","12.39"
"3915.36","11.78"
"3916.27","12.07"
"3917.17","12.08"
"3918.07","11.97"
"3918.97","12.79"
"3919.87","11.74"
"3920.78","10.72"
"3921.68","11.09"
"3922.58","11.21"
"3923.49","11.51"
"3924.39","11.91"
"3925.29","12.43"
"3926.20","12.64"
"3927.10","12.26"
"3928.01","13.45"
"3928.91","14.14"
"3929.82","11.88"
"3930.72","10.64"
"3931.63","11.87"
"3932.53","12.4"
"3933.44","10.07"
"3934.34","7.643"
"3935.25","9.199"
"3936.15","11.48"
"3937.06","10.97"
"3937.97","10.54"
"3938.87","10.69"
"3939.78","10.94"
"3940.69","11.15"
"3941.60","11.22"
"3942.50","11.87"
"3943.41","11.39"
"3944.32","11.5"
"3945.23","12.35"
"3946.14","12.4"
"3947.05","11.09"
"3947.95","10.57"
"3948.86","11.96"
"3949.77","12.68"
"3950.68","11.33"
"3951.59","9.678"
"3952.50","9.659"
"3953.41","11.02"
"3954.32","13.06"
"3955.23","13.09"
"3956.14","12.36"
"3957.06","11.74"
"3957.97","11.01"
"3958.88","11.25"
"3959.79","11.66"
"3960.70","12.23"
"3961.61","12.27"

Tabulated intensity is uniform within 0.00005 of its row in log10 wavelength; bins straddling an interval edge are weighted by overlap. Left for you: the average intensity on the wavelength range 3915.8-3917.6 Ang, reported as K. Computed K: 12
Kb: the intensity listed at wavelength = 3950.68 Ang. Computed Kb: 11.33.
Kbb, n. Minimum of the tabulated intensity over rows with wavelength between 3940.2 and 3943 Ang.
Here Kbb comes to 11.15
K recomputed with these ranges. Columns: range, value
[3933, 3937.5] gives 9.88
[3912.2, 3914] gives 13.3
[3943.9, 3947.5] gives 11.8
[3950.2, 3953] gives 10.3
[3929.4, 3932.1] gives 11.5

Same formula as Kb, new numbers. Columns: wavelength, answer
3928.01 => 13.45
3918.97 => 12.79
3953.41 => 11.02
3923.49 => 11.51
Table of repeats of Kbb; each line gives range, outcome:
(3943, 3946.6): 11.39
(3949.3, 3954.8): 9.659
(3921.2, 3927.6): 11.09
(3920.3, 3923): 10.72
